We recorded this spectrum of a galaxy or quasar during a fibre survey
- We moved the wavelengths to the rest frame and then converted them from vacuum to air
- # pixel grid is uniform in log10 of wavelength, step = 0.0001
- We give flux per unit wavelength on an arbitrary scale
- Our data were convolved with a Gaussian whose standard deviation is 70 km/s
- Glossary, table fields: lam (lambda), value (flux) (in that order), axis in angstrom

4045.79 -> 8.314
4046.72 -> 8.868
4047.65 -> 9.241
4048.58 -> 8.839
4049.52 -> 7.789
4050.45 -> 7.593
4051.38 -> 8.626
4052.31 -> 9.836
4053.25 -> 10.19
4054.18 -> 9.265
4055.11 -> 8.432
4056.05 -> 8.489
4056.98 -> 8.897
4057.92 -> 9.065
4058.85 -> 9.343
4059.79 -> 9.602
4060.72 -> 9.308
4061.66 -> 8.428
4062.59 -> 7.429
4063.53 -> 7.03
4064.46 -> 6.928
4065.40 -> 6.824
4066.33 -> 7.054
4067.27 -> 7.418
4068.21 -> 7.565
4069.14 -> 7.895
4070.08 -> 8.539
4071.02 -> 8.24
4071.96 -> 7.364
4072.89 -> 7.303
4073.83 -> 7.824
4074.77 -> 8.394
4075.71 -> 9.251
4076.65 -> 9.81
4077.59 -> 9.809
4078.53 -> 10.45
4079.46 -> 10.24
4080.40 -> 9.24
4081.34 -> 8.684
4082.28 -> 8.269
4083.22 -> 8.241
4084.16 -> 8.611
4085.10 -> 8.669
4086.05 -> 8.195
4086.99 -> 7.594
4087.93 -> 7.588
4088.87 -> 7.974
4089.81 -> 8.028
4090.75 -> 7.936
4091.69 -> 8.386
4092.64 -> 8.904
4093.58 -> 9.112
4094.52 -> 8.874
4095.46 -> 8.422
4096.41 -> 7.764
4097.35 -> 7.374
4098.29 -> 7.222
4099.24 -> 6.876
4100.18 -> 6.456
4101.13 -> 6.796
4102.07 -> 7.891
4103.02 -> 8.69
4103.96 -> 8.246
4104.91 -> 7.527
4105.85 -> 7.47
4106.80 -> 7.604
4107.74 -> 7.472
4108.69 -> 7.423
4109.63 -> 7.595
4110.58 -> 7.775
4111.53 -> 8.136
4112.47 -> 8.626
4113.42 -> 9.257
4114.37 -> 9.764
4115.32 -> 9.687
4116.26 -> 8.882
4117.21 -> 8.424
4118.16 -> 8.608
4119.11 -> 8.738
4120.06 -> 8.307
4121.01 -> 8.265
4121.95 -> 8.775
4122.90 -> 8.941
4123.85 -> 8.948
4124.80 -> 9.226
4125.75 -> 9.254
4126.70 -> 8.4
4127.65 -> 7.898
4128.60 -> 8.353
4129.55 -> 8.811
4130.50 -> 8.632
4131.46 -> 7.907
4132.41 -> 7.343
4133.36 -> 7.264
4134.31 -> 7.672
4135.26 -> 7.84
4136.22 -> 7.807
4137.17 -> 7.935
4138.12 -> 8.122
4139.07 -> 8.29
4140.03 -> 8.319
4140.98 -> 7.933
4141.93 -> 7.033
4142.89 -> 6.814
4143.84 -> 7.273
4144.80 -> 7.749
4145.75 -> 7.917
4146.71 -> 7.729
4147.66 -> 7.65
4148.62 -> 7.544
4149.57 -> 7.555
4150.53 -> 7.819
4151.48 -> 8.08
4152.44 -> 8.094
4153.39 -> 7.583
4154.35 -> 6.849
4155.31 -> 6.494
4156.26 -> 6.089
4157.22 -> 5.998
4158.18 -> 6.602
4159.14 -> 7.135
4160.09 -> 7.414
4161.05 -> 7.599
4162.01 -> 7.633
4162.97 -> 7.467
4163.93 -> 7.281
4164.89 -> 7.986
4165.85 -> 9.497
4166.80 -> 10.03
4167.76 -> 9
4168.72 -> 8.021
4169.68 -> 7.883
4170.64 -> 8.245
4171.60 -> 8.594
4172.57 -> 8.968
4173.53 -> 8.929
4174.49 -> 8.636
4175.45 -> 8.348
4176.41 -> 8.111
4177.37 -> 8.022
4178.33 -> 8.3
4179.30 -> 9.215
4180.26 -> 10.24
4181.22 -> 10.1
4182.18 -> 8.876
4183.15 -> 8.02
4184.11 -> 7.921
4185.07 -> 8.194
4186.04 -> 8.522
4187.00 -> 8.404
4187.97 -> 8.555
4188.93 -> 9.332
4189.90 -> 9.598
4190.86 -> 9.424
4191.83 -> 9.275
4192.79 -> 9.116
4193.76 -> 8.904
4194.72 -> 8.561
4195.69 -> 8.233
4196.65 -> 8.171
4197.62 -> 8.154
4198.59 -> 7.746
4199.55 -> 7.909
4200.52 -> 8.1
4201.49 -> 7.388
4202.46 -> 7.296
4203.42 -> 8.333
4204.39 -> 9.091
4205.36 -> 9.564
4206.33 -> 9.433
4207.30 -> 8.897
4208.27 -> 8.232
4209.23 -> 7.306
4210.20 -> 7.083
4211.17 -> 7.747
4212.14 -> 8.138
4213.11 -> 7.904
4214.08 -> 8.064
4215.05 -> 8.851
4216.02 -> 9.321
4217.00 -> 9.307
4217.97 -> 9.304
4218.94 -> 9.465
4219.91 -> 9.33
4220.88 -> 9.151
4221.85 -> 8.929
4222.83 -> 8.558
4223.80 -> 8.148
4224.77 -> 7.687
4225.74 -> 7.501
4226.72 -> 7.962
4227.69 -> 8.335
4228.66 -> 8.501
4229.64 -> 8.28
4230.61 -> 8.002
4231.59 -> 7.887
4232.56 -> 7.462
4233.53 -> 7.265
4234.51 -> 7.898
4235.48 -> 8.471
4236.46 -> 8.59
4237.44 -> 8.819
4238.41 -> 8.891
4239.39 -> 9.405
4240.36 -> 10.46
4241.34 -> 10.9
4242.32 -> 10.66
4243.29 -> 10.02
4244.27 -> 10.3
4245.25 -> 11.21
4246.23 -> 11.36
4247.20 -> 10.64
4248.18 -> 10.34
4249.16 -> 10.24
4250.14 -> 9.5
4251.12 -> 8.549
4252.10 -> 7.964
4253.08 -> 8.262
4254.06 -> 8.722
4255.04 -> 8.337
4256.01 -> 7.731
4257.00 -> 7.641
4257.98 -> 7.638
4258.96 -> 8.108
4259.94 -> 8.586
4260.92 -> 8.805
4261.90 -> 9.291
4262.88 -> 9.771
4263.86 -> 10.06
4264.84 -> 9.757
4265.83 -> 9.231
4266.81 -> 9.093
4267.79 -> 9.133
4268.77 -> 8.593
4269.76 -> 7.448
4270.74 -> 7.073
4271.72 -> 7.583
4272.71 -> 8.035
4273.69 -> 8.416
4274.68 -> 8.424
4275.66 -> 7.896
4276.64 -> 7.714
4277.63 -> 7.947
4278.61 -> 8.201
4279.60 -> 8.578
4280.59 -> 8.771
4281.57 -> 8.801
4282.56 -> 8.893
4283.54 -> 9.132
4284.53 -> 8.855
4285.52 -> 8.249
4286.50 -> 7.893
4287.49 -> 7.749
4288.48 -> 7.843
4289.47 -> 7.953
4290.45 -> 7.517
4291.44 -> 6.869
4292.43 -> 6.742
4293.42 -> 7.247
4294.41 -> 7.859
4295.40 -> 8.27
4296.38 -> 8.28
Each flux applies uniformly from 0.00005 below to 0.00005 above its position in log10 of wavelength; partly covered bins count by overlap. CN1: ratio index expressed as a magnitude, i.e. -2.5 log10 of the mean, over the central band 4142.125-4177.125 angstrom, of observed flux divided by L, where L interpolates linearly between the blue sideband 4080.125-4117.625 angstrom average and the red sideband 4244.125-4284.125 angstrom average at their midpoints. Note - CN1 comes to 0.08 mag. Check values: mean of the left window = 8.14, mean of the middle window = 7.79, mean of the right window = 8.81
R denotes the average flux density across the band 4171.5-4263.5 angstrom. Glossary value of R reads 8.73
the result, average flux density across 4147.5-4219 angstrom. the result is 8.27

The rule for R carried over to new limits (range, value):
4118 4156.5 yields 7.95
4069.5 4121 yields 8.3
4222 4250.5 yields 9.08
